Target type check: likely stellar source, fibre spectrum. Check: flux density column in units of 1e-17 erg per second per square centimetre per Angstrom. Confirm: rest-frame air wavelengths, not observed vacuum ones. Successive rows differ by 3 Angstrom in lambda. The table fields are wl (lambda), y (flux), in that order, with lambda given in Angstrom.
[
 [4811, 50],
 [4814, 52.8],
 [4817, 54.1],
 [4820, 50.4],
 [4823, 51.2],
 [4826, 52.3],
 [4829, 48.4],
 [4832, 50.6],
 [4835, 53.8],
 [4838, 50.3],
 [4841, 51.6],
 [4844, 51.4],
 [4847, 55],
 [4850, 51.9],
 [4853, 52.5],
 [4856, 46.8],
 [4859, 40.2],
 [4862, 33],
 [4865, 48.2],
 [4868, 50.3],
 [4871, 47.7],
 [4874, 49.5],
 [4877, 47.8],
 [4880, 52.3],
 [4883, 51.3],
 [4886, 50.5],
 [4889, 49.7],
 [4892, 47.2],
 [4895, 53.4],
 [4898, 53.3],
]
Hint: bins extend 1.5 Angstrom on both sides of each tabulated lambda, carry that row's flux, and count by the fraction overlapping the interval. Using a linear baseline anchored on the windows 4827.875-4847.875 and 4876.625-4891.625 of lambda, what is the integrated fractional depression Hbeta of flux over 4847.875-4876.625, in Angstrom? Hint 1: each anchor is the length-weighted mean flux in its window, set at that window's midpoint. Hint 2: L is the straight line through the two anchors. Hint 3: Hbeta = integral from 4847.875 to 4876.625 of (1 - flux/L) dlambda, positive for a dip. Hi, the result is 2.2 Angstrom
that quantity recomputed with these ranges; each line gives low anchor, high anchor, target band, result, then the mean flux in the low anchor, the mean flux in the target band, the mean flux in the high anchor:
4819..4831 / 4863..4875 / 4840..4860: -0.3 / 50.6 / 50.1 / 48.2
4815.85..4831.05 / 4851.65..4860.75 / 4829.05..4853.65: -1.8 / 51.2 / 51.9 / 46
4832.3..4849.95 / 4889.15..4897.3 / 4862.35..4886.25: 1.1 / 52.3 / 48.9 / 50.5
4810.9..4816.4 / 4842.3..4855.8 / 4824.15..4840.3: 0.3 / 52.2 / 51.1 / 52.1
